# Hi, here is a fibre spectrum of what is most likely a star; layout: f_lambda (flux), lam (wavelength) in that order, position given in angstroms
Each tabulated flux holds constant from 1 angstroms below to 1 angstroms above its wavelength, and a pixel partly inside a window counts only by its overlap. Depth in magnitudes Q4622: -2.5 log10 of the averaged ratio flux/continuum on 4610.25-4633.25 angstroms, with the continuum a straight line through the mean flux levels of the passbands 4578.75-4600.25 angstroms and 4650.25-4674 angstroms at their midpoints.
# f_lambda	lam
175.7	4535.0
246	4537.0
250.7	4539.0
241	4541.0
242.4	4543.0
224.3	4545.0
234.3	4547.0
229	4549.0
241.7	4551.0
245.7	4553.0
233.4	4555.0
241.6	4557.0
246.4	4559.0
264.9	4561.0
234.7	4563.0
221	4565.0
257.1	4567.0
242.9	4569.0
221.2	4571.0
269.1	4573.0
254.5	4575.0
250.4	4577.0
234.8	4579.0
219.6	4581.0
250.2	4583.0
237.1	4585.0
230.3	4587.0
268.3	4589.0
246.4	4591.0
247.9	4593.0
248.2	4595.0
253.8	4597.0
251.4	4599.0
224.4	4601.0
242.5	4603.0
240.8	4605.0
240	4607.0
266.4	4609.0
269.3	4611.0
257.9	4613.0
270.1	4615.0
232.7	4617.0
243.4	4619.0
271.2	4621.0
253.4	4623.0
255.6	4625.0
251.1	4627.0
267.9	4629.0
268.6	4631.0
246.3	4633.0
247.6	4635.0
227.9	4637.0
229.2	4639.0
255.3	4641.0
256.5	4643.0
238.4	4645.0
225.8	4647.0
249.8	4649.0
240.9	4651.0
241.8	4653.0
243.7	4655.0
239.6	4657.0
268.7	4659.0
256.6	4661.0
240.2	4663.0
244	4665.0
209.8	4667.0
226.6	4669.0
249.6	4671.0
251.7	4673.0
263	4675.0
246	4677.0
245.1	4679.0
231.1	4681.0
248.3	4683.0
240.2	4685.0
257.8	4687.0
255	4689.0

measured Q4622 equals -0.06 mag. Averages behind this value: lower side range 244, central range 258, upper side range 243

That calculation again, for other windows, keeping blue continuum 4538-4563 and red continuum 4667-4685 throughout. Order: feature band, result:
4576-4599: -0.01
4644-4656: 0.01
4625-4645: -0.03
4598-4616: -0.04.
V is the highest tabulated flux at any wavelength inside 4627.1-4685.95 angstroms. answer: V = 268.7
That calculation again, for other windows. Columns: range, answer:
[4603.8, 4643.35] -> 271.2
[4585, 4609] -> 268.3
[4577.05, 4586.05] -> 250.2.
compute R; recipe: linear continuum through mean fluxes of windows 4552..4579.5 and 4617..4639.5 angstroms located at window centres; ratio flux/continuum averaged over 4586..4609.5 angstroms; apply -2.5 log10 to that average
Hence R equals 0.01 mag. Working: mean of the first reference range 244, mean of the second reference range 251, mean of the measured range 246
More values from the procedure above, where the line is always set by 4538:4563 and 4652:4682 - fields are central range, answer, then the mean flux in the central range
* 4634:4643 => 0.006 mag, 242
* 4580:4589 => 0.017 mag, 238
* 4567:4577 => -0.030 mag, 248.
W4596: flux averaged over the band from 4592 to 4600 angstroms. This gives 250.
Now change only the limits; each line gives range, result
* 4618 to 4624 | 256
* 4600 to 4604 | 233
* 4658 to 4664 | 255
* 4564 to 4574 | 242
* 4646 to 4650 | 238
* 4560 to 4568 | 244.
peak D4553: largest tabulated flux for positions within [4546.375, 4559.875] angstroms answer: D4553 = 246.4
